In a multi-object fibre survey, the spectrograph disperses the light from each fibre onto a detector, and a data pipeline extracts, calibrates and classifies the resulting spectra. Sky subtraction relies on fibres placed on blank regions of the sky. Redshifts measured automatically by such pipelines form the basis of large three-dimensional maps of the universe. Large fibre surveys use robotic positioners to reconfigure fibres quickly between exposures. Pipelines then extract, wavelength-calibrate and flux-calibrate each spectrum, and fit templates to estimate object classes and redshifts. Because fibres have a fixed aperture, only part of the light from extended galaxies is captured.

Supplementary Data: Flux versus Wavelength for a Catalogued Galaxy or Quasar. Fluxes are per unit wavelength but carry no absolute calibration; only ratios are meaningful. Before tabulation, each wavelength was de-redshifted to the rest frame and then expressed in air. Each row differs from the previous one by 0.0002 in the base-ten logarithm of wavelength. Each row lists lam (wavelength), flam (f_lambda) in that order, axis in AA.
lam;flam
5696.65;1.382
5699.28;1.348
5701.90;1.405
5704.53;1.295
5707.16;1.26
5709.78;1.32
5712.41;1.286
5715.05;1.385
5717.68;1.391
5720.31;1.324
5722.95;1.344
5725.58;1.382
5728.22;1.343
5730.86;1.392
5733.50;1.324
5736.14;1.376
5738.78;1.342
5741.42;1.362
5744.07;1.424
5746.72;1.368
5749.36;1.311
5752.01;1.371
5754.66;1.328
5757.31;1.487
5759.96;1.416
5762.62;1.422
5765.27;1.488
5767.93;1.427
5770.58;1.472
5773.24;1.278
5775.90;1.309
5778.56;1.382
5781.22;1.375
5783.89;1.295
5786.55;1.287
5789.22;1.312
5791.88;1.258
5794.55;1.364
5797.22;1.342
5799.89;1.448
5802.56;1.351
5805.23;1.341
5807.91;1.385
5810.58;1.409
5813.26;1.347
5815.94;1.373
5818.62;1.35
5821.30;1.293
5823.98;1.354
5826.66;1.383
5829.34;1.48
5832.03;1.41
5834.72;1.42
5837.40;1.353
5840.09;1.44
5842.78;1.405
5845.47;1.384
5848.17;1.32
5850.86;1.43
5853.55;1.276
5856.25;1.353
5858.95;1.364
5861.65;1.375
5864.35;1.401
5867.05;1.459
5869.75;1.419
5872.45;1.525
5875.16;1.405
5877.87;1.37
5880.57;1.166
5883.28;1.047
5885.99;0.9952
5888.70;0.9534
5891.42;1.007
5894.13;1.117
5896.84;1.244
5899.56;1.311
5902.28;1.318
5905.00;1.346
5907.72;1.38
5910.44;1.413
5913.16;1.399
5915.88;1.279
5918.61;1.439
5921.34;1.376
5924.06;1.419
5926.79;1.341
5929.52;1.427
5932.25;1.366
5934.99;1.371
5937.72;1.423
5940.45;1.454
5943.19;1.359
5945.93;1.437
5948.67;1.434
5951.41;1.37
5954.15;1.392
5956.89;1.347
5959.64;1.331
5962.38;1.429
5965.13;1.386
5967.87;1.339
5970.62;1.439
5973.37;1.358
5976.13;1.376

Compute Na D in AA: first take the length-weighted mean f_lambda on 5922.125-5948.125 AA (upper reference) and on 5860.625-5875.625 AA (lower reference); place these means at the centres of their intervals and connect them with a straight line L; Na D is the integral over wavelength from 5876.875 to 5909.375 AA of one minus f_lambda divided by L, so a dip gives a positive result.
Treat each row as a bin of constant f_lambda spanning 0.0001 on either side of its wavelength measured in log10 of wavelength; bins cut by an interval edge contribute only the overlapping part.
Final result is 5.33 AA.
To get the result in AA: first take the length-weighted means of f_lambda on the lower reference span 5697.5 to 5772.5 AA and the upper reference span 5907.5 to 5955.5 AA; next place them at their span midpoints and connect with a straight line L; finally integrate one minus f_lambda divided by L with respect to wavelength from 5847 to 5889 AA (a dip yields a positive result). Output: 2.2 AA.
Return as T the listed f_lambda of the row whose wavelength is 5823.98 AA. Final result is 1.354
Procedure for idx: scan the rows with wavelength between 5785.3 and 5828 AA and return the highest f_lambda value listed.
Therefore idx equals 1.448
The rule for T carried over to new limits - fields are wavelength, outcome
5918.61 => 1.439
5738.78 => 1.342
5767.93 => 1.427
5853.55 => 1.276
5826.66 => 1.383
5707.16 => 1.26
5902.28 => 1.318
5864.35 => 1.401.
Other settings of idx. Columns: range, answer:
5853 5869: 1.459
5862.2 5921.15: 1.525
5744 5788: 1.488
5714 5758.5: 1.487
